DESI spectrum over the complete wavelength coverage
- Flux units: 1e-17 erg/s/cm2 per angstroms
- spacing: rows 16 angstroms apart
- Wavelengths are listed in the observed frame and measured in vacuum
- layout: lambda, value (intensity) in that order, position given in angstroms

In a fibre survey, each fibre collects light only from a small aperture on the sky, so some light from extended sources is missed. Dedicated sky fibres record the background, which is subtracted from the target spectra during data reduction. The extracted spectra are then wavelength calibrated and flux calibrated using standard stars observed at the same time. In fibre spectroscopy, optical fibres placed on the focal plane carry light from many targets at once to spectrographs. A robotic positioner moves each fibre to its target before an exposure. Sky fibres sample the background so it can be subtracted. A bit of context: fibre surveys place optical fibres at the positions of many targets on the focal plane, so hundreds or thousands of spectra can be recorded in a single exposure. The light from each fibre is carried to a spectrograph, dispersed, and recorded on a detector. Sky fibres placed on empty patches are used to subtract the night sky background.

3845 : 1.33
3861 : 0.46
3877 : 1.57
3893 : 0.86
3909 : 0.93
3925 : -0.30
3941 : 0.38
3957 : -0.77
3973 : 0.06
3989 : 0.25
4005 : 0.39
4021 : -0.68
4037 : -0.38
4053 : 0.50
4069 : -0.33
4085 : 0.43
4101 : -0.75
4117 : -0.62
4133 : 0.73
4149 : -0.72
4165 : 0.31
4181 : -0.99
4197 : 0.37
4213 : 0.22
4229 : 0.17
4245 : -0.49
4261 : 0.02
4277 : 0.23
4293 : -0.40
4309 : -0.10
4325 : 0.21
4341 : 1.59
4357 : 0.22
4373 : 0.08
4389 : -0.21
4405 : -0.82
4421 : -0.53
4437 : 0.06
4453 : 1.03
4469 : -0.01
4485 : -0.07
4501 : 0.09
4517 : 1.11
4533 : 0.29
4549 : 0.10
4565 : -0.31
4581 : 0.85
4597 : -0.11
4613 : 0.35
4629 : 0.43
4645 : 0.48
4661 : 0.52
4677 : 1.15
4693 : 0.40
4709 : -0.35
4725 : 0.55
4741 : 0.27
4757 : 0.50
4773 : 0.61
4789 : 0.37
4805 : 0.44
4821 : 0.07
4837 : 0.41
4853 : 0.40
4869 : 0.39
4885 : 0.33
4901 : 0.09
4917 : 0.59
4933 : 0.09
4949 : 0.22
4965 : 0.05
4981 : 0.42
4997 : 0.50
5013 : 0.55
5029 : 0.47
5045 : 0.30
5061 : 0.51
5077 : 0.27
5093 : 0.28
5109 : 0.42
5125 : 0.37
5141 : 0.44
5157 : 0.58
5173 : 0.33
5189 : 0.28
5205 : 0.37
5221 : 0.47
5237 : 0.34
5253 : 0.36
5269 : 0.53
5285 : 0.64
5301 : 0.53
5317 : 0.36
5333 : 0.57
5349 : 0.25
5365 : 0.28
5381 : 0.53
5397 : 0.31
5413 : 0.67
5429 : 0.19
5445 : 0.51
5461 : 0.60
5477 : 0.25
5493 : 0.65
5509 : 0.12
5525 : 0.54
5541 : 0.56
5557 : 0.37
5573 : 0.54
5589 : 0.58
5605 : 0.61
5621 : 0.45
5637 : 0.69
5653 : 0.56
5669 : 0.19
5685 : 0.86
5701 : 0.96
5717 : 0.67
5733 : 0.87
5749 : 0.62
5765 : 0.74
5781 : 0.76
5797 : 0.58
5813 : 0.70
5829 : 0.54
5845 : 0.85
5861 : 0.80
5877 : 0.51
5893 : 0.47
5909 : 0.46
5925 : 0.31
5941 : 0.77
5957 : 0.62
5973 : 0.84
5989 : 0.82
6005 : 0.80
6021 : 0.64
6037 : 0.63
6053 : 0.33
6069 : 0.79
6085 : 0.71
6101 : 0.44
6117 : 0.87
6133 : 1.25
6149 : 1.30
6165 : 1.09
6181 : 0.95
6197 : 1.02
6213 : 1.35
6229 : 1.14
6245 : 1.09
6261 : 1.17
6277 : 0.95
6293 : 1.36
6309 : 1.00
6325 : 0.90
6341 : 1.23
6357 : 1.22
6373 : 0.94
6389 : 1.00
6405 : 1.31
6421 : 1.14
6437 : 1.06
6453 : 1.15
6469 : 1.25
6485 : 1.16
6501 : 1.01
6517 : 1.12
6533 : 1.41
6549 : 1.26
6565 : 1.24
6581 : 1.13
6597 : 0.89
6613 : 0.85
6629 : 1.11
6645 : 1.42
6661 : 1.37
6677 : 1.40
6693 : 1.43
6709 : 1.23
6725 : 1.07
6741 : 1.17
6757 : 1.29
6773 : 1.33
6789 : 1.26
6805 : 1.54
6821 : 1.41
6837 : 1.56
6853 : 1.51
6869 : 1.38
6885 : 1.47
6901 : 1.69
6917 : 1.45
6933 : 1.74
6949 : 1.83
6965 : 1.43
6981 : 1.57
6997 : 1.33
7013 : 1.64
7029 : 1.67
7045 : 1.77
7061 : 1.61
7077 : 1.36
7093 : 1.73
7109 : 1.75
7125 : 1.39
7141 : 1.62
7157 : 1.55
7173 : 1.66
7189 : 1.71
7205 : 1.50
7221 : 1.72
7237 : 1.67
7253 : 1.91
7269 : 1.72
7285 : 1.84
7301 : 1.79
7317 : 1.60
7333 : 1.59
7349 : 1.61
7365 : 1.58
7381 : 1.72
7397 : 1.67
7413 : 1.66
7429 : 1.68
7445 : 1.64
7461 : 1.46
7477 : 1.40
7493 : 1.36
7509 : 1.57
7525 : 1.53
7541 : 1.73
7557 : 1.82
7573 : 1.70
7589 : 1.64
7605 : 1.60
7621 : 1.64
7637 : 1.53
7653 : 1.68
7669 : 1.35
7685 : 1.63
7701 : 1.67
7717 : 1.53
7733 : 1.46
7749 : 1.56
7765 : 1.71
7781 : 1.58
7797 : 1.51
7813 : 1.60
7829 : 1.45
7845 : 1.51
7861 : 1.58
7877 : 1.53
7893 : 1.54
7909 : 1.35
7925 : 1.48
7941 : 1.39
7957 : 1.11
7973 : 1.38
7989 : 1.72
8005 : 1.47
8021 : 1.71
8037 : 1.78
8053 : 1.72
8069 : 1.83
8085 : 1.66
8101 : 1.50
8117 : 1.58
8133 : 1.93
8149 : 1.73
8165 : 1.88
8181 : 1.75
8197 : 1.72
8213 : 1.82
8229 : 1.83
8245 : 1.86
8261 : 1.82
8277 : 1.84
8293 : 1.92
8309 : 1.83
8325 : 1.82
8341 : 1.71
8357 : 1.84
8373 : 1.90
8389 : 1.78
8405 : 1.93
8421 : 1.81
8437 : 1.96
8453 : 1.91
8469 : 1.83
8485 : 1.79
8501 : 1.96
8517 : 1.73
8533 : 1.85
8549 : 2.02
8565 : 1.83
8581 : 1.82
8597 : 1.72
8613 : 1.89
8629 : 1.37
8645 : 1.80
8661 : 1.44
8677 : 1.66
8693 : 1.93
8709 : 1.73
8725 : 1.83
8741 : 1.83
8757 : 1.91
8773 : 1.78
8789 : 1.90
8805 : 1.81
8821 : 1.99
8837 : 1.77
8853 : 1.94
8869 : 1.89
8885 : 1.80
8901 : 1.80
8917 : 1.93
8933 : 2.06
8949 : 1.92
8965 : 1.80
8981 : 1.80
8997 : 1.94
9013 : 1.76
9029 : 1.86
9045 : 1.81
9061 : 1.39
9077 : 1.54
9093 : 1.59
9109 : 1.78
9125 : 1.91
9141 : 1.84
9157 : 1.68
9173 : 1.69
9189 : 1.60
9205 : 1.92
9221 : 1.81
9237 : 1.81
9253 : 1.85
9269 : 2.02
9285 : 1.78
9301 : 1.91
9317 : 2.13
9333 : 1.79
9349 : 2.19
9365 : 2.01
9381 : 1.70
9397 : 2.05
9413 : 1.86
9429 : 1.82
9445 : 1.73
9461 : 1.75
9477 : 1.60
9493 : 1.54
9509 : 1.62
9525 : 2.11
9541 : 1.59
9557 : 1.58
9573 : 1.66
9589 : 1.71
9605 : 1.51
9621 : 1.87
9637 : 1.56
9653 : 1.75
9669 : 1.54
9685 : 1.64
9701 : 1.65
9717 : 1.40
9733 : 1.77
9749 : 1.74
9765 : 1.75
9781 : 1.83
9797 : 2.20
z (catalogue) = 0.54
